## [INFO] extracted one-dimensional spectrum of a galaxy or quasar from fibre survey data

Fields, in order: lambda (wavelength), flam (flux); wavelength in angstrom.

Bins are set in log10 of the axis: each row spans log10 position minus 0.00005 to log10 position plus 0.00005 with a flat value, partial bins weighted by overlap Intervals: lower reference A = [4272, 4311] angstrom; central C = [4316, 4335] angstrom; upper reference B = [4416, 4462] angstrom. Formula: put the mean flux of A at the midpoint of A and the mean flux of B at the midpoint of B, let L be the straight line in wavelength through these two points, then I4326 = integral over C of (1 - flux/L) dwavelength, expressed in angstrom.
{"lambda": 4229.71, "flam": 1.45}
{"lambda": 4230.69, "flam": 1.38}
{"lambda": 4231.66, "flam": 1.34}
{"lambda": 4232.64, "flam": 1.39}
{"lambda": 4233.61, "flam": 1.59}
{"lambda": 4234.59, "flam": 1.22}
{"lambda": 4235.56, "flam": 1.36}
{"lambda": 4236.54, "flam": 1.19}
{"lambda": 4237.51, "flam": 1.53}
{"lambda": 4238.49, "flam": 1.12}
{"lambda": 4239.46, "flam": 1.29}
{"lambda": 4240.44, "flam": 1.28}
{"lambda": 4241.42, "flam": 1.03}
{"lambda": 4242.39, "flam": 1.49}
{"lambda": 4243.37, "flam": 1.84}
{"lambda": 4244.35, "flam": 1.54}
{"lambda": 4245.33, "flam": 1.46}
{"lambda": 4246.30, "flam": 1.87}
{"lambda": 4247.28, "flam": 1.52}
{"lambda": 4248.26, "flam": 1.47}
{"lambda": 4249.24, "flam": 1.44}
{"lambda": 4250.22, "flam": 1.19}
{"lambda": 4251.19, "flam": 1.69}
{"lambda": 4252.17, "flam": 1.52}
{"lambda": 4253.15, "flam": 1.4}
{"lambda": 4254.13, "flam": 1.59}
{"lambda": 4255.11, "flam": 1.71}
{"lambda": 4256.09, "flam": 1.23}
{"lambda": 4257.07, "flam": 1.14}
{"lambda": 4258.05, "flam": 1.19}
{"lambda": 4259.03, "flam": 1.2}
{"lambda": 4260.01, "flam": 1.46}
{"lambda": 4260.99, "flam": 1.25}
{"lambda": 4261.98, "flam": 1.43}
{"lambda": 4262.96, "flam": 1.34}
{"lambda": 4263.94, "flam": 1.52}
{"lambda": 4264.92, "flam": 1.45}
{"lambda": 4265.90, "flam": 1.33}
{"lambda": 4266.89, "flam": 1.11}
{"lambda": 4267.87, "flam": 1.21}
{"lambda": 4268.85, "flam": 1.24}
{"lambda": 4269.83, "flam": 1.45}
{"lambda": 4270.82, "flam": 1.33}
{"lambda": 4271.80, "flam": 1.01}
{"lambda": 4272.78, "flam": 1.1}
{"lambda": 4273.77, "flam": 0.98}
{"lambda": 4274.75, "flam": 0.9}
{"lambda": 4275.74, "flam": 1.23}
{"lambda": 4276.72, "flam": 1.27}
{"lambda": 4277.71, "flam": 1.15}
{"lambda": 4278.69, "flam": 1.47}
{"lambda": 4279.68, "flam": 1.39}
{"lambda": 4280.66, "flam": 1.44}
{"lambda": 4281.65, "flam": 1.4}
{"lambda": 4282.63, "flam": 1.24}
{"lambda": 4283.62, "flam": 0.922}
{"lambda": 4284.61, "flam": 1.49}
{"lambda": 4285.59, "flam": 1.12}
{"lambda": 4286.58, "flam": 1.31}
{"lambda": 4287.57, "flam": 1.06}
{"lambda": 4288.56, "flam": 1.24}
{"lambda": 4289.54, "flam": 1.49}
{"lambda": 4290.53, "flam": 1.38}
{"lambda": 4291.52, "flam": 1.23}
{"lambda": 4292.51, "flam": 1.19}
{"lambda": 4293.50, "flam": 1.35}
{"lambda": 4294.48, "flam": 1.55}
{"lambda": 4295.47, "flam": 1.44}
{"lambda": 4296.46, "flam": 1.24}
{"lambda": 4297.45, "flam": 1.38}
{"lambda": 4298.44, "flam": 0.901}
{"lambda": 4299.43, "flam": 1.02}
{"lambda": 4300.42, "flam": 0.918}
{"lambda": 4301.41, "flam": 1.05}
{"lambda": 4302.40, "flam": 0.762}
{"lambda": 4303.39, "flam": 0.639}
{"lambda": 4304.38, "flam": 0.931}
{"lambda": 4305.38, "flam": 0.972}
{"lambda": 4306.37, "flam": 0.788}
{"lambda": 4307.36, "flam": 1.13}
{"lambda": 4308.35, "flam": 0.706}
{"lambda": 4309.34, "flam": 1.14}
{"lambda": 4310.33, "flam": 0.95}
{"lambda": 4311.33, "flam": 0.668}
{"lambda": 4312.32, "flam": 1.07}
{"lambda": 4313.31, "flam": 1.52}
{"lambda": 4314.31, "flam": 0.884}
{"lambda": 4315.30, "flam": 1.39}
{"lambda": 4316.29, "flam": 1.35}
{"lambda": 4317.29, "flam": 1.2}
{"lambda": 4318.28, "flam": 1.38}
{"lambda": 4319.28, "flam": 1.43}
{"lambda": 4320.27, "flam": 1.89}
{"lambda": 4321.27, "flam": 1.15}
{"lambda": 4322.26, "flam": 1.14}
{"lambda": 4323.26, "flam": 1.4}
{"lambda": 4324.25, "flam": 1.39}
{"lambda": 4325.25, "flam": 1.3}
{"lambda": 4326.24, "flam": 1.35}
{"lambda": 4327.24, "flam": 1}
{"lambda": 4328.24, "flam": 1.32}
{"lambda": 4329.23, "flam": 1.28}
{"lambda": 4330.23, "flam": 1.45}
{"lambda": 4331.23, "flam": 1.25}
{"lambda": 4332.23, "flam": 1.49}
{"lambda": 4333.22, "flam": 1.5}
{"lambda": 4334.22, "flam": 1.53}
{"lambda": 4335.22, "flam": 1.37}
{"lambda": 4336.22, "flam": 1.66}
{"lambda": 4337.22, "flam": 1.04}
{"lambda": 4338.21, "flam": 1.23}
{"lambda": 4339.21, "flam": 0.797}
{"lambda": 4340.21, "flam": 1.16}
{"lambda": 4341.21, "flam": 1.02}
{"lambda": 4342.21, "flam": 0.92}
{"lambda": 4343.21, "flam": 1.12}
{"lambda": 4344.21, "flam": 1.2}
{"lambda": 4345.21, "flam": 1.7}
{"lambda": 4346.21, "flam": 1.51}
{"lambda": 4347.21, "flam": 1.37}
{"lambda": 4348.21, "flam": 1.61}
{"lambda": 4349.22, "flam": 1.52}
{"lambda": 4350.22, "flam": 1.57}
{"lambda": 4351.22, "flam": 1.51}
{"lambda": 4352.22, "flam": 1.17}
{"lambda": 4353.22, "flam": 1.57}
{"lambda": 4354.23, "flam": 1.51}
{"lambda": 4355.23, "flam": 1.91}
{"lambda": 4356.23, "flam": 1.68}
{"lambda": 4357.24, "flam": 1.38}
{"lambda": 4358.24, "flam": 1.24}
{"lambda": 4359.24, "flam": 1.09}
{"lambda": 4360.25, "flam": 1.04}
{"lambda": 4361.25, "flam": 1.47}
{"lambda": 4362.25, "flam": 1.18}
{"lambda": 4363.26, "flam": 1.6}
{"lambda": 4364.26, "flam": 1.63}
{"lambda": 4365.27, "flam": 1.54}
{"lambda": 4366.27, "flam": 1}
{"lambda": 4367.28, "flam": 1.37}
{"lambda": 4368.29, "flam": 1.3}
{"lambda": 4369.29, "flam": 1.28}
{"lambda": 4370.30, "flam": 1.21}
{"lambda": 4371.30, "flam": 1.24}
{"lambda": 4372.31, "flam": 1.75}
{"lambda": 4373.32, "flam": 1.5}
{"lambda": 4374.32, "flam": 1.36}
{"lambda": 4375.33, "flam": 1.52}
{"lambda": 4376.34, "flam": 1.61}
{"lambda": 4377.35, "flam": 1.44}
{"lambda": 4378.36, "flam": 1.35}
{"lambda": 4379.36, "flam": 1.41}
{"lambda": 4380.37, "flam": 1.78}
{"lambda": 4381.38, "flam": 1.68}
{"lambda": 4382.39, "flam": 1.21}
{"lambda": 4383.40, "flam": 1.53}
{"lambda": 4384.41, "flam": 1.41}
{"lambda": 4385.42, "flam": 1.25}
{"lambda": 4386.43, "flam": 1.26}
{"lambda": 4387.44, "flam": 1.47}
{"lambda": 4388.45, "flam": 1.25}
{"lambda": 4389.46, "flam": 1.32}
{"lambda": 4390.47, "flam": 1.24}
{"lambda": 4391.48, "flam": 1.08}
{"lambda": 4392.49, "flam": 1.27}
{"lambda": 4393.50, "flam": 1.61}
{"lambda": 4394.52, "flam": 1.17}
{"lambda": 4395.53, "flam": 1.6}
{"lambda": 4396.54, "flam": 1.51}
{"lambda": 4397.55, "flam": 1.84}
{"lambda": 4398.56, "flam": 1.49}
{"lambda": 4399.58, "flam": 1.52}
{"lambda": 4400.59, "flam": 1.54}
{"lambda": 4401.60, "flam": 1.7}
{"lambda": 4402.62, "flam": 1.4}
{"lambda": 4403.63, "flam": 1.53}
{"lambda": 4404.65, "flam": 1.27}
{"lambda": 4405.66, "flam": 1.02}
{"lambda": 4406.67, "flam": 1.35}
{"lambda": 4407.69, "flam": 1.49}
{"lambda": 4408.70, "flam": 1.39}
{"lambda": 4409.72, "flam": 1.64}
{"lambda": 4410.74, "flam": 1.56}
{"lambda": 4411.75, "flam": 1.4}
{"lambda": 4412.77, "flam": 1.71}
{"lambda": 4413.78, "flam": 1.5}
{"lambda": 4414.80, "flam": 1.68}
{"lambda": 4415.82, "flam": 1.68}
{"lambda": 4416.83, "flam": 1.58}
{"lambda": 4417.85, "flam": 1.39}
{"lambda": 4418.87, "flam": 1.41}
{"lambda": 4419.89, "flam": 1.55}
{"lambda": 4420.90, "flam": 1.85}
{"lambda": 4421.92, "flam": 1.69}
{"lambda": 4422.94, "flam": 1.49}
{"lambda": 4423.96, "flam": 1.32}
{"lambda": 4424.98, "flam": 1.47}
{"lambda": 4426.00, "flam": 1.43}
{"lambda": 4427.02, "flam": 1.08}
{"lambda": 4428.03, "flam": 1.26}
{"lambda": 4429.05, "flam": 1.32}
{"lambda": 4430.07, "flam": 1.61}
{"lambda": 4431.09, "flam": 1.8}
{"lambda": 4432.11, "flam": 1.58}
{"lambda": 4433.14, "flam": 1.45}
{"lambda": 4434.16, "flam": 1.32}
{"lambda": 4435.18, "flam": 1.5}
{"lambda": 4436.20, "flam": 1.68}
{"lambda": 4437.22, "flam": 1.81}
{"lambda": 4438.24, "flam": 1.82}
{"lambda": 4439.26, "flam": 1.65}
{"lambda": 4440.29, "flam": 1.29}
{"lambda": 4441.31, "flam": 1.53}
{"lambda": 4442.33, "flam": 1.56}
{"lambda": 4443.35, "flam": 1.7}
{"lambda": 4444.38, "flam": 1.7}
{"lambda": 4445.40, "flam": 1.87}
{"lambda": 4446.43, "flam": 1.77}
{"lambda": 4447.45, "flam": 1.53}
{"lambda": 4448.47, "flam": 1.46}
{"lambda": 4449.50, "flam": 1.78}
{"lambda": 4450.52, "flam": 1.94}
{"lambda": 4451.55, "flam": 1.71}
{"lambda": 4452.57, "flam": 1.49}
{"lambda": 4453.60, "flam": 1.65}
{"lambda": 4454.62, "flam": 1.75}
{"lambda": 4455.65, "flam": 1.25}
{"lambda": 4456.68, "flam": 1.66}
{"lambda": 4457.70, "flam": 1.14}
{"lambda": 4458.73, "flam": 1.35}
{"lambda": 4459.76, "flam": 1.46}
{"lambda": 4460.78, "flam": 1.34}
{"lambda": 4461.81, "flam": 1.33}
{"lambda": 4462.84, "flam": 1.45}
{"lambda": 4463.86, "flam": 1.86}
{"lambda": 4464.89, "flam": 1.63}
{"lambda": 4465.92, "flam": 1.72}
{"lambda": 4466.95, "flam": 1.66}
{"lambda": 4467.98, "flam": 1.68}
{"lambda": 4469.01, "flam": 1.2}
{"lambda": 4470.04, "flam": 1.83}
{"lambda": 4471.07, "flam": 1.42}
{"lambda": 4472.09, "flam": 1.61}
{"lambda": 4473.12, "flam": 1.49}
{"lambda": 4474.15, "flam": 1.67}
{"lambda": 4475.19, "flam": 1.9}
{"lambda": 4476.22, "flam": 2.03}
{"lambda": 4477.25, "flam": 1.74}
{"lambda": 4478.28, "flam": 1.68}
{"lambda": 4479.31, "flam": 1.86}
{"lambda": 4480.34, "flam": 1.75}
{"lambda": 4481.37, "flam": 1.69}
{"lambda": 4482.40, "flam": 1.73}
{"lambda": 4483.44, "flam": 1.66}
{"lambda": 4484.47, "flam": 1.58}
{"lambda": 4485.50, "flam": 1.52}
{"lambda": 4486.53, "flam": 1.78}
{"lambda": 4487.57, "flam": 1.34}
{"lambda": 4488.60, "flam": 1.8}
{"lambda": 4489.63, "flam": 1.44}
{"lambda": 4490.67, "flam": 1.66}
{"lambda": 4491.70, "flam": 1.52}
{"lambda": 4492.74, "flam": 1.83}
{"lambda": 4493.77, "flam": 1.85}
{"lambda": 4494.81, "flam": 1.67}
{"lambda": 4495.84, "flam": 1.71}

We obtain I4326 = -1.8 angstrom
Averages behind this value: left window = 1.15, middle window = 1.36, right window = 1.54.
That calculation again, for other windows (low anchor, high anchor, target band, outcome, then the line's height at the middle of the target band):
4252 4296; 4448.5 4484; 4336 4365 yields 1.4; 1.43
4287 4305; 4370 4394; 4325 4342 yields -0.1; 1.26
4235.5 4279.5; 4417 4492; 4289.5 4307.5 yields 3.6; 1.39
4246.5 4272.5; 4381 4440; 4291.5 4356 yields 7.5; 1.41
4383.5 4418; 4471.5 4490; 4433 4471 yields 0.4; 1.6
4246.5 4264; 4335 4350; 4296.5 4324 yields 4.6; 1.33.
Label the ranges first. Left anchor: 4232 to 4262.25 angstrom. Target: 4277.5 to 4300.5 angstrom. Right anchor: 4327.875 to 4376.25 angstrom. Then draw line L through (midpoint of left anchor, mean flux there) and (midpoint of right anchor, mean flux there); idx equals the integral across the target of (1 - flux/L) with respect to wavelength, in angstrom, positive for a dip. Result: 2.01 angstrom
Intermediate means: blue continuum 1.41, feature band 1.27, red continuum 1.37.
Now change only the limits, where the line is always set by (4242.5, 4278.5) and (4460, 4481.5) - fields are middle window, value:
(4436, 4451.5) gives -0.7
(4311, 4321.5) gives 1.1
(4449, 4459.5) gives 0.3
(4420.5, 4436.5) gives 1.0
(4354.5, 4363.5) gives 0.6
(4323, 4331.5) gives 0.8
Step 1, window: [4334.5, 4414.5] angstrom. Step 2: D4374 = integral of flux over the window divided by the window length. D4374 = 1.4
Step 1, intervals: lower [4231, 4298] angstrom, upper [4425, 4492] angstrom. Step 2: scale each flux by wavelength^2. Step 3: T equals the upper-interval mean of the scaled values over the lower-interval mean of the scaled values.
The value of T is 1.30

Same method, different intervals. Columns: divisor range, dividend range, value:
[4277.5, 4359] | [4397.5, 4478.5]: 1.30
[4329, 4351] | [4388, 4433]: 1.14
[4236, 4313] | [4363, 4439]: 1.24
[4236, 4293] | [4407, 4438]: 1.23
